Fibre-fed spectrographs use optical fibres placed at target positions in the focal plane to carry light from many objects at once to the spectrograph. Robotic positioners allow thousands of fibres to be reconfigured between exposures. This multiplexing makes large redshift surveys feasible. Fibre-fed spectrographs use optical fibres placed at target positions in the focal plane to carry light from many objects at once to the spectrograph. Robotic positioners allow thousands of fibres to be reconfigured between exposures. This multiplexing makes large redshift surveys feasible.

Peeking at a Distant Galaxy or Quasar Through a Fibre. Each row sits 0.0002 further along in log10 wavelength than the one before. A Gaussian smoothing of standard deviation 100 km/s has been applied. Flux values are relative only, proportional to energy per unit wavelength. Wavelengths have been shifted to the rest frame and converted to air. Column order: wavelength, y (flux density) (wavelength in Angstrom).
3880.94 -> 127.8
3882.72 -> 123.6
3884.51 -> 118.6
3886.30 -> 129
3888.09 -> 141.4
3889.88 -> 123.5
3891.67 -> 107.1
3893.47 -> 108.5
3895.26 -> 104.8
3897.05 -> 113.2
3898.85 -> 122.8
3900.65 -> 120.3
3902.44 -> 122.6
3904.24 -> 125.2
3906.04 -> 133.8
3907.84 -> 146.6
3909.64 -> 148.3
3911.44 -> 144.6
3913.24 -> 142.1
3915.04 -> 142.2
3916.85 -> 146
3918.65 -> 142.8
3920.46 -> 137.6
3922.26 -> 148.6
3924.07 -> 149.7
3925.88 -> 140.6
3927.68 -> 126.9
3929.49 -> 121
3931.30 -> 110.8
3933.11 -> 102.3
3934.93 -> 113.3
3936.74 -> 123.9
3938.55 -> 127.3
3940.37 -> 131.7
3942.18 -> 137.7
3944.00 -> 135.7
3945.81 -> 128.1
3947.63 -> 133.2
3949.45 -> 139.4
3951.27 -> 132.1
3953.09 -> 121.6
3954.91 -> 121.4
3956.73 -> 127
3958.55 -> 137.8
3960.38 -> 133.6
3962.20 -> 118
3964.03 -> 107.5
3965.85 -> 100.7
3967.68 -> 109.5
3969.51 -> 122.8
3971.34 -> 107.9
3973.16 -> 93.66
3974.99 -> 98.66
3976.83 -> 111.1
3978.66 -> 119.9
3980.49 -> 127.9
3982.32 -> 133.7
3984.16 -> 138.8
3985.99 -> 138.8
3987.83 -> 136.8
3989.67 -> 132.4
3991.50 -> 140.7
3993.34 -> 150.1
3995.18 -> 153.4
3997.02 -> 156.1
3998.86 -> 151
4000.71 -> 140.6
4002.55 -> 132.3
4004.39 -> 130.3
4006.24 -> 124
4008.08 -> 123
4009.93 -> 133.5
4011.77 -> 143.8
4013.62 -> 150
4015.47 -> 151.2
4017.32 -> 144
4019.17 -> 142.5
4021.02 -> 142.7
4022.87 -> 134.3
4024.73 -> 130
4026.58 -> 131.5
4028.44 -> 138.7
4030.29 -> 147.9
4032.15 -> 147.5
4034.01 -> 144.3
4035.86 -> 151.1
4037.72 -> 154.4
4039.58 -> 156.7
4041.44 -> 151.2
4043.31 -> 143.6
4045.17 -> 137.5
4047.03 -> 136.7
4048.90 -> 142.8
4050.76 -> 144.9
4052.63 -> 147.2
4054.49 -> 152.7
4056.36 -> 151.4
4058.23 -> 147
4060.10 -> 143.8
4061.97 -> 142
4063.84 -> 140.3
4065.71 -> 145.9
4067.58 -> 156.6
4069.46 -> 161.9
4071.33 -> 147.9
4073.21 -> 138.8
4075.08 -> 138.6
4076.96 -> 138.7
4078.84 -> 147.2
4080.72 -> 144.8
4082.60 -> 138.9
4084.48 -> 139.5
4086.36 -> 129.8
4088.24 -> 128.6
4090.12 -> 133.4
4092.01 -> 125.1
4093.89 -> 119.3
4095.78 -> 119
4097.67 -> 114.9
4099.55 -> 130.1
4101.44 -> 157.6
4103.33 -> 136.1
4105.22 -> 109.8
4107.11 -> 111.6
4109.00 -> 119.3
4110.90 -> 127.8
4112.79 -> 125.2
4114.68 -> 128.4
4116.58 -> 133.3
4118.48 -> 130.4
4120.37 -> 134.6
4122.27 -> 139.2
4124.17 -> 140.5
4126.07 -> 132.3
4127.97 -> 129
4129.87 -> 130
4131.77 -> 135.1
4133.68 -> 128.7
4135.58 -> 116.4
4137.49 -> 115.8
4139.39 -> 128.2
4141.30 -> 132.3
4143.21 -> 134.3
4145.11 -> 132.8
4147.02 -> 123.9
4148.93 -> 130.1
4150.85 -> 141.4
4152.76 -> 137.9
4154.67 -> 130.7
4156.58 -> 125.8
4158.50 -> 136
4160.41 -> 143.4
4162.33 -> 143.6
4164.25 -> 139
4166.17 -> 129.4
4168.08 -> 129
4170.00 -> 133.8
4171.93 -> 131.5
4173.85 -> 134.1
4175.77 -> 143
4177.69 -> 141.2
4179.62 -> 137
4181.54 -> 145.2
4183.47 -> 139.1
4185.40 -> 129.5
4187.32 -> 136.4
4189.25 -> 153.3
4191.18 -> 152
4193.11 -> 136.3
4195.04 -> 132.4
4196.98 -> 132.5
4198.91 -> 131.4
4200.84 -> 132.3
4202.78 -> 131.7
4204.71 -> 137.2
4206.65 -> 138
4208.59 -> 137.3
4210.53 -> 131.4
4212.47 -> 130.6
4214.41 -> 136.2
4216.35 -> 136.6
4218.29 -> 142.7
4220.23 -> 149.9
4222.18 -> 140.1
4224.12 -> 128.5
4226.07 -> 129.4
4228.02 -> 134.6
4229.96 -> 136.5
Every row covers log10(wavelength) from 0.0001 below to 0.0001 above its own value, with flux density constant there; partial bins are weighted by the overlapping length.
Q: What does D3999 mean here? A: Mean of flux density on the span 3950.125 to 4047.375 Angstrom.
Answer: 134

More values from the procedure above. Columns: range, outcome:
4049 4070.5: 148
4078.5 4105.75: 132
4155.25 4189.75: 137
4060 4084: 145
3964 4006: 128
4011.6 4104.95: 141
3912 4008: 129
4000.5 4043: 141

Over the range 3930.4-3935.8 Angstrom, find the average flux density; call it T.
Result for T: 109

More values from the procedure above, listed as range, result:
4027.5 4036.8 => 146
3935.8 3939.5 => 126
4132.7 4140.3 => 122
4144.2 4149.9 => 129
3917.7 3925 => 145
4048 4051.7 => 144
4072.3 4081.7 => 142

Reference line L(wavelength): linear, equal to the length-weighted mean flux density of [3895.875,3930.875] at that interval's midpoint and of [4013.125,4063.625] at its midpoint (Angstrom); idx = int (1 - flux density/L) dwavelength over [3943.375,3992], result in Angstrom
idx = 5.4 Angstrom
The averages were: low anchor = 135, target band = 124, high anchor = 145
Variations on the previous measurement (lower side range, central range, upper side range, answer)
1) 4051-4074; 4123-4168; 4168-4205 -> 2.8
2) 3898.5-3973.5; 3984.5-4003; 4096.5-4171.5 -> -2.1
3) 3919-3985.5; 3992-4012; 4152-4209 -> -2.0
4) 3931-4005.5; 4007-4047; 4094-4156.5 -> -4.6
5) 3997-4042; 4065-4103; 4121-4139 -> -0.8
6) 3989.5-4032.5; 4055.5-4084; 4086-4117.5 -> -3.1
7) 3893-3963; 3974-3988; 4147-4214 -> 0.7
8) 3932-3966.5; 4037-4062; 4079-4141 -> -3.7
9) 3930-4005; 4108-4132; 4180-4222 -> 0.5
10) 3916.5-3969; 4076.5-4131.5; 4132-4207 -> 0.7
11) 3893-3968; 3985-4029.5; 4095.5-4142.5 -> -3.9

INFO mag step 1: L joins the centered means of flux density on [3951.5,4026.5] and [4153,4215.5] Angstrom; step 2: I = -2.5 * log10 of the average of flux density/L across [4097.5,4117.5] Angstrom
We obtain 0.056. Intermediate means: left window 130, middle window 127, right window 136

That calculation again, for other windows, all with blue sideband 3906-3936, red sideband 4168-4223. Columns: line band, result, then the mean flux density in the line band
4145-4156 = 0.04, 133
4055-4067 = -0.07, 146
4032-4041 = -0.11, 151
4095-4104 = 0.04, 132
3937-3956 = 0.04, 131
